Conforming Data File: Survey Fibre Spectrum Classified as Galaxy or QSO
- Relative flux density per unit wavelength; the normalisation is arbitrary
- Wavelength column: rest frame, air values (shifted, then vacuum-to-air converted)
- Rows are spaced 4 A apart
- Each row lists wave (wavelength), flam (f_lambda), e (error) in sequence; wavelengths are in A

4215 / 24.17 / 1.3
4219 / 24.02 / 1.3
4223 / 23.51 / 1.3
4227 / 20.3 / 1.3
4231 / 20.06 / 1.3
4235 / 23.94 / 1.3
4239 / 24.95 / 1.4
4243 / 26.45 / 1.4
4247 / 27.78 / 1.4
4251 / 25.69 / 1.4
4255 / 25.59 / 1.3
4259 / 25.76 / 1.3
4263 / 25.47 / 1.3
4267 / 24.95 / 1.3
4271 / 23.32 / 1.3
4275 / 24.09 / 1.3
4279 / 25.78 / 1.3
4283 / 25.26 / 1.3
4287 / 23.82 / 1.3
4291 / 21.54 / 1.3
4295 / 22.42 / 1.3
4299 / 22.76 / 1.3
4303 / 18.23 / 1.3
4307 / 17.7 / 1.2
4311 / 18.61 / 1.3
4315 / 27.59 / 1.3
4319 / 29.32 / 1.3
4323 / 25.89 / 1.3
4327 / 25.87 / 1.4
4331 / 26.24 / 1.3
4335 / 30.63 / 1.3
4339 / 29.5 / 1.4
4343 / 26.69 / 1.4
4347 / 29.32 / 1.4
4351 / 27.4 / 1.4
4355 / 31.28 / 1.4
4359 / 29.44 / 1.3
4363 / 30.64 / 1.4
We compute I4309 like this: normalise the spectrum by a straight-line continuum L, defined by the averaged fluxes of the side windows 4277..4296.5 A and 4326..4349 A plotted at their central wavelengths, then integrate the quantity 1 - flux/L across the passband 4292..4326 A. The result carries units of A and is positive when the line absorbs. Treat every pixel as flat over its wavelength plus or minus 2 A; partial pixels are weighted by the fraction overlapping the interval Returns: 3.8 A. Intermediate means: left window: 23.8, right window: 28.1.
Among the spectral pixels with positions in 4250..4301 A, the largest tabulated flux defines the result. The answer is 25.78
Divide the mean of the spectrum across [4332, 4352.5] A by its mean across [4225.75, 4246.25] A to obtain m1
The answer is 1.22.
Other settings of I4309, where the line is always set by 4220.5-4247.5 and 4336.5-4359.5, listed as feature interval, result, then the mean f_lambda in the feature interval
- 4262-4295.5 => 2.08 A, 24.1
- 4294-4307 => 3.02 A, 20.5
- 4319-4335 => 0.56 A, 27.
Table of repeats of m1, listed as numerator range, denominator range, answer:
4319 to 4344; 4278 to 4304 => 1.21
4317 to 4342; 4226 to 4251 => 1.15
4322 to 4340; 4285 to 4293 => 1.22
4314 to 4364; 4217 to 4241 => 1.25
